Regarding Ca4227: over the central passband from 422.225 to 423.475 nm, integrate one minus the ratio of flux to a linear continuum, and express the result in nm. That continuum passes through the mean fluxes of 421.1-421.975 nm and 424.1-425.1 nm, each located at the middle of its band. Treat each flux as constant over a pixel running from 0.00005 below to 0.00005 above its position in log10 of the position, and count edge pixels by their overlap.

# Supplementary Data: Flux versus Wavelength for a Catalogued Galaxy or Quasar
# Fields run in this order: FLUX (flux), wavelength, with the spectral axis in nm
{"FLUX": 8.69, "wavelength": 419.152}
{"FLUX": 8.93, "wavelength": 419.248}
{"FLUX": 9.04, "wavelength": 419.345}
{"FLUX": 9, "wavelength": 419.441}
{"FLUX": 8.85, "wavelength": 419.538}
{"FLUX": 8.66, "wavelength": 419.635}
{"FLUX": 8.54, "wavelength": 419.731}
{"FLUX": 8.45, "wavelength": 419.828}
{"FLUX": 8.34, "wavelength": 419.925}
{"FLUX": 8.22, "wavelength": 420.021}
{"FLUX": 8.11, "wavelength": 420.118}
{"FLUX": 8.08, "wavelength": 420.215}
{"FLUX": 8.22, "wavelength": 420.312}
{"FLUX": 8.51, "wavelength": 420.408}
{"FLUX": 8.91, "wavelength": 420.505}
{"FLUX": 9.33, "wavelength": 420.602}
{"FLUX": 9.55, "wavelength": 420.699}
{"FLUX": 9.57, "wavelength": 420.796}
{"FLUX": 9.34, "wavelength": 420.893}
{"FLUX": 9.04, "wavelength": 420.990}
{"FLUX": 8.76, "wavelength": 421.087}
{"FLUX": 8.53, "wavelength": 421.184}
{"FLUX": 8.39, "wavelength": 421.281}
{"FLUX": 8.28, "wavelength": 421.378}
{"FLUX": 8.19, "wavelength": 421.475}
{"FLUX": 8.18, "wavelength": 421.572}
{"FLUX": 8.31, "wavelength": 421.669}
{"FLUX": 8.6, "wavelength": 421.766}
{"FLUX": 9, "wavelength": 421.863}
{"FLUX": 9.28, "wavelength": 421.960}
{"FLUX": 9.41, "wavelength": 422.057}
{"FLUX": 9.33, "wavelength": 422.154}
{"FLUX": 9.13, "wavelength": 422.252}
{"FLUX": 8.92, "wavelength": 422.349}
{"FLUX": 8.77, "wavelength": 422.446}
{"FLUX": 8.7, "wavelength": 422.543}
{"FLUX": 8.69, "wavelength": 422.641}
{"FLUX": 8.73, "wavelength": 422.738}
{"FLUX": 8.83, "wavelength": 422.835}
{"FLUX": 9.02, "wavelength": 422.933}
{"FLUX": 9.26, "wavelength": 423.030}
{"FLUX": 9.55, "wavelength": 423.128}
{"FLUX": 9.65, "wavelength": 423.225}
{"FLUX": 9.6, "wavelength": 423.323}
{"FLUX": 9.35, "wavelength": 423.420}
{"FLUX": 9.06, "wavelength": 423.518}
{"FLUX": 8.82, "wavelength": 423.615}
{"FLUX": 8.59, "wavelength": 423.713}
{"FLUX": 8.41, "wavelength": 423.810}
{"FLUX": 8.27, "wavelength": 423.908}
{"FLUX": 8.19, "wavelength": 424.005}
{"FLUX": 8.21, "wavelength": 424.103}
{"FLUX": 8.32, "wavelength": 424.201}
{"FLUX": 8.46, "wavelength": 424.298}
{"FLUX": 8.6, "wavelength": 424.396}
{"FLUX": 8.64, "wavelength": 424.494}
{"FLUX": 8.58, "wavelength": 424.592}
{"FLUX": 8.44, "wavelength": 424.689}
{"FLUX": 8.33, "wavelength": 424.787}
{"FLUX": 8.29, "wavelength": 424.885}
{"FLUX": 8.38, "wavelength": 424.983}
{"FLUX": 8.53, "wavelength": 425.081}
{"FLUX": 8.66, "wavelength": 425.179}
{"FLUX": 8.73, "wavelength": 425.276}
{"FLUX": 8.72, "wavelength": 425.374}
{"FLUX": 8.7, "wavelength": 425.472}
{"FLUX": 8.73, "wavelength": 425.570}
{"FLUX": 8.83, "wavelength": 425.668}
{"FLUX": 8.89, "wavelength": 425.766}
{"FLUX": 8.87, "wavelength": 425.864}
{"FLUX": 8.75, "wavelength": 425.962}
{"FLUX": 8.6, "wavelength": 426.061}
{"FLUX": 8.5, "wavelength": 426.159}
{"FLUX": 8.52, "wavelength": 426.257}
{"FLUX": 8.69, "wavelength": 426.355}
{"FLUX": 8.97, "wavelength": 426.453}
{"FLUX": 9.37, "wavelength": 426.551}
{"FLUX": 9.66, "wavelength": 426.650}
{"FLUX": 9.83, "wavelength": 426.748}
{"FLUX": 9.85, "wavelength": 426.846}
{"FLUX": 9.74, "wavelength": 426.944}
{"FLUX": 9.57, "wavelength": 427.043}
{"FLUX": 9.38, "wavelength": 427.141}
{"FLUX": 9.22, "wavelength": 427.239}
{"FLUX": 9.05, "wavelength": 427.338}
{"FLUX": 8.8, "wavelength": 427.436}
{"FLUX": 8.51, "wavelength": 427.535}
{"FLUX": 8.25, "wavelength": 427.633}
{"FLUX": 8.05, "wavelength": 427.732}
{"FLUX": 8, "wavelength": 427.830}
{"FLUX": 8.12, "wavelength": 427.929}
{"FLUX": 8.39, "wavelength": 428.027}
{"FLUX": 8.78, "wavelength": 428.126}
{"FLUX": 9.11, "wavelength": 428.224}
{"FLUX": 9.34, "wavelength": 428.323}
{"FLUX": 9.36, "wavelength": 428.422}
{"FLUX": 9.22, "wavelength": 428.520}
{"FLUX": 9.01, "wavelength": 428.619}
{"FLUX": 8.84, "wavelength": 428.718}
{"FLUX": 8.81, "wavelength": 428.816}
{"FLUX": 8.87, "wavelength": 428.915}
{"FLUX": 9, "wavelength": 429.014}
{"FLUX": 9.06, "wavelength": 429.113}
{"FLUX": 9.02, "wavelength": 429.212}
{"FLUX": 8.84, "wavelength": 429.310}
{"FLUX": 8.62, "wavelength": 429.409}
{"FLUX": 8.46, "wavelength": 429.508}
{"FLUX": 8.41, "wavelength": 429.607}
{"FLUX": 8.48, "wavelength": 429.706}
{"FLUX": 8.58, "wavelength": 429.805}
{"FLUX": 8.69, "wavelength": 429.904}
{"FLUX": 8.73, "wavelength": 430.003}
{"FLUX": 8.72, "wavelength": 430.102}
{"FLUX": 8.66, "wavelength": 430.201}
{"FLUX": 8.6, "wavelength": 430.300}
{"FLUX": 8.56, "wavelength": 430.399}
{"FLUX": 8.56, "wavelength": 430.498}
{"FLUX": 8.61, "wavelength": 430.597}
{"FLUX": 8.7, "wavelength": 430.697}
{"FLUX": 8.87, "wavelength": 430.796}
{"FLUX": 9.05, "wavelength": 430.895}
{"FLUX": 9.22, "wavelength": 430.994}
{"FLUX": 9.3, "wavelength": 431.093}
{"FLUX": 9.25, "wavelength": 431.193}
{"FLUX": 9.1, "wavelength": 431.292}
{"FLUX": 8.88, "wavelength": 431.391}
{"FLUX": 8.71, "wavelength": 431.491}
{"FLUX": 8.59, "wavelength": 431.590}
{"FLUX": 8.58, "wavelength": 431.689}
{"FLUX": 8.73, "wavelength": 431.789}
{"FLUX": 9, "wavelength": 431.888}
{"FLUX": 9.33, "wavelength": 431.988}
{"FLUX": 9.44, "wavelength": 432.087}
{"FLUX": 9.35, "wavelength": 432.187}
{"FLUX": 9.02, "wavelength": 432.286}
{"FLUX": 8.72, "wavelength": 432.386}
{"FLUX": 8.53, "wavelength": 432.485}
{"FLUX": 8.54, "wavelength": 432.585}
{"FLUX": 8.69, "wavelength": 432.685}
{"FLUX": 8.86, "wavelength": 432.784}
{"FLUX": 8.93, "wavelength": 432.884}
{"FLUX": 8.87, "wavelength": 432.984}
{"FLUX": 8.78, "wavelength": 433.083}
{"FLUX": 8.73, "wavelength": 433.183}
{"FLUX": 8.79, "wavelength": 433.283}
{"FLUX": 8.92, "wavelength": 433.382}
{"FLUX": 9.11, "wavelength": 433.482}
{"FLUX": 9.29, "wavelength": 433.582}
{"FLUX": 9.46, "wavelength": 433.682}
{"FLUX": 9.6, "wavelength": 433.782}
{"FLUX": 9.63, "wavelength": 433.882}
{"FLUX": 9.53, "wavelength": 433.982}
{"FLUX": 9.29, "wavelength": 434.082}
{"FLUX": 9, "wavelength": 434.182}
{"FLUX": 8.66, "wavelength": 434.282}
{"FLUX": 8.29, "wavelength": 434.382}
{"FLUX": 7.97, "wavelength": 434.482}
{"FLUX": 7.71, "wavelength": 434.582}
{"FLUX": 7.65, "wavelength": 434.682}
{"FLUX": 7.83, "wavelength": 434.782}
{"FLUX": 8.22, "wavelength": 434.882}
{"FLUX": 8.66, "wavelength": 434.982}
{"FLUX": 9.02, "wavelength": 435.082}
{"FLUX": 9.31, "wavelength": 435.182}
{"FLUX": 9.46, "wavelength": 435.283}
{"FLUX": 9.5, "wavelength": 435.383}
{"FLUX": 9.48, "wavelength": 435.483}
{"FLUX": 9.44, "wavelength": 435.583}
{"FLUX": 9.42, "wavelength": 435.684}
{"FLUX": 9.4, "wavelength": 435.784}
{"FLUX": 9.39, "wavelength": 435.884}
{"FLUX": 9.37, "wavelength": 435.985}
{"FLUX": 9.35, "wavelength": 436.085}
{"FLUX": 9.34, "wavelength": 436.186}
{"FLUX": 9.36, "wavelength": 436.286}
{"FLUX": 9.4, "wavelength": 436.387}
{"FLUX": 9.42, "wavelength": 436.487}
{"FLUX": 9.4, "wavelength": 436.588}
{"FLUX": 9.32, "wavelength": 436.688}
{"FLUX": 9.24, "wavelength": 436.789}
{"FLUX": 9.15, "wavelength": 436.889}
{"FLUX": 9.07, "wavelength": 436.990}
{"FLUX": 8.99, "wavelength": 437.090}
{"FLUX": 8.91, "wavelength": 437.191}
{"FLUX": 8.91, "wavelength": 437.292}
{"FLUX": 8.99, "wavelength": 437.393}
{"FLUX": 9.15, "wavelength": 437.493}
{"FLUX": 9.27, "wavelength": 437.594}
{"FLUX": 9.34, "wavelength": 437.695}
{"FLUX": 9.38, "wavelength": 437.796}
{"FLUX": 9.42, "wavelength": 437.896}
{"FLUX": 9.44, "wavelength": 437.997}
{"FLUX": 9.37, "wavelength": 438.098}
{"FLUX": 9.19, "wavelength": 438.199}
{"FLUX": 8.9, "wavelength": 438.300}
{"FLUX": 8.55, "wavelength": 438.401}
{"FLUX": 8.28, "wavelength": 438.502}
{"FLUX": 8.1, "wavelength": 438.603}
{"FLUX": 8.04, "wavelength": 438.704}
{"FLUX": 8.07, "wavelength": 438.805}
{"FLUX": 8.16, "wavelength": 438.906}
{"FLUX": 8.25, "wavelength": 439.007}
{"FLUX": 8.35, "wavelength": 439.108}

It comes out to -0.09 nm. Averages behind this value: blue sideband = 8.51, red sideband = 8.44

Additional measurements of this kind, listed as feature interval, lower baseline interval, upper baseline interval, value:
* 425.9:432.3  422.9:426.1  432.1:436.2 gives -0.04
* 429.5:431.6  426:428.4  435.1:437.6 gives 0.07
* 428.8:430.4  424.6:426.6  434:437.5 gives 0.02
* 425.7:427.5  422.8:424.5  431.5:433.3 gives -0.06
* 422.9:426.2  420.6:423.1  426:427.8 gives 0.09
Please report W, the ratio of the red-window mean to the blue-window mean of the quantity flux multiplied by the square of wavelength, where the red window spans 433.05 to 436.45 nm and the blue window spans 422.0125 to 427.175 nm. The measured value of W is 1.1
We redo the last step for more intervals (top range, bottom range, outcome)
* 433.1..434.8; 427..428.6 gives 1.03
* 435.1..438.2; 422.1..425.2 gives 1.13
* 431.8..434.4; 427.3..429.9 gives 1.05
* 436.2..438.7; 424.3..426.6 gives 1.11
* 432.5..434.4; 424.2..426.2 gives 1.09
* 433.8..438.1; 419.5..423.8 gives 1.10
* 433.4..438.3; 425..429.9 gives 1.07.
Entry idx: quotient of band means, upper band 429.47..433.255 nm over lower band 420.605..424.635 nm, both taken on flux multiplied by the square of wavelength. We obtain 1.0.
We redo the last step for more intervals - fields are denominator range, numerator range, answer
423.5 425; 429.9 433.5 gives 1.08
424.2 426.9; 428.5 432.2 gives 1.03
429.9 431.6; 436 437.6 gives 1.07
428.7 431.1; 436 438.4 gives 1.09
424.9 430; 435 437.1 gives 1.10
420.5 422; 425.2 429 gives 1.04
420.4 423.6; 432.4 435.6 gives 1.05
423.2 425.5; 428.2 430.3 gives 1.05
